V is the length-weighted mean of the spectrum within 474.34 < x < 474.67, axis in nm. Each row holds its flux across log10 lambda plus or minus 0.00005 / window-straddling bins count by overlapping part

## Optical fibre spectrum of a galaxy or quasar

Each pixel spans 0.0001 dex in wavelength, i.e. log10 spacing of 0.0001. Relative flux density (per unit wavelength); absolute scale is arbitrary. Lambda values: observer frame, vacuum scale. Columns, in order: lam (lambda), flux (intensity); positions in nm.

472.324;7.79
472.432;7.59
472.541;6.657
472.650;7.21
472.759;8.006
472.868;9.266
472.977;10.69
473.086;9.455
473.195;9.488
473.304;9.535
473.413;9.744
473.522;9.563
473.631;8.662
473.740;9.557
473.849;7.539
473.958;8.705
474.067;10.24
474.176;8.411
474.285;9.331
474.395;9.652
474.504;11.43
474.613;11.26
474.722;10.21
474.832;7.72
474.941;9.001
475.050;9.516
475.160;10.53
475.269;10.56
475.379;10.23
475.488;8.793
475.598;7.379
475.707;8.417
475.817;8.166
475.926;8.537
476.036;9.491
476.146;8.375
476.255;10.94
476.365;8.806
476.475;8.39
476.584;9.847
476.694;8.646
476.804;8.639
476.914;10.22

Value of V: 10.8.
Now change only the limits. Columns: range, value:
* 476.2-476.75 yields 9.33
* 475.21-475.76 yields 9.1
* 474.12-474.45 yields 9.14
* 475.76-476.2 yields 8.63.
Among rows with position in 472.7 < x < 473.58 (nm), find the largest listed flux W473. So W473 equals 10.69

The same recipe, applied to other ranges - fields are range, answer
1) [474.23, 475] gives 11.43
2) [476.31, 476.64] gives 9.847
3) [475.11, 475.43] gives 10.56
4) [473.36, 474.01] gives 9.744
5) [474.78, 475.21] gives 10.53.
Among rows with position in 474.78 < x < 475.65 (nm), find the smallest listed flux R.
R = 7.379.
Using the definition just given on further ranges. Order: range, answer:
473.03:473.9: 7.539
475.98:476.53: 8.375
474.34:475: 7.72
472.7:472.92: 8.006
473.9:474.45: 8.411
